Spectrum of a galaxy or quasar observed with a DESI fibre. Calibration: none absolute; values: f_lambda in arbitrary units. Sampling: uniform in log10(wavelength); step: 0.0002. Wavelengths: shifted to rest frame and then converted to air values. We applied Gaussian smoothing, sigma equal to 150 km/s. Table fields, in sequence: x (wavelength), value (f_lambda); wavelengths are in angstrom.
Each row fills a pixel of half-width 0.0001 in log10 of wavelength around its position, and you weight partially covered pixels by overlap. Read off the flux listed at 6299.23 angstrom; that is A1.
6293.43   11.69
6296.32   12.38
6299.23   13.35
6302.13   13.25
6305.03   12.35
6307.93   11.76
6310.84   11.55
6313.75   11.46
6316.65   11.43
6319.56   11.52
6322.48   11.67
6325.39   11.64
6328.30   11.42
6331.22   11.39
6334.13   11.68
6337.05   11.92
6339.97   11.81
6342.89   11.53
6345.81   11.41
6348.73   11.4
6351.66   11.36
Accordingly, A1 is 13.35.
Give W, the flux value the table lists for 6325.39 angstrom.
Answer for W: 11.64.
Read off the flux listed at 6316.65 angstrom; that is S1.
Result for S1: 11.43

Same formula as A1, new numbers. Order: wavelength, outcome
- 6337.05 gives 11.92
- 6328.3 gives 11.42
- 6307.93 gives 11.76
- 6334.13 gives 11.68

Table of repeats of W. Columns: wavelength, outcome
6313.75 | 11.46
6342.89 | 11.53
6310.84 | 11.55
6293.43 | 11.69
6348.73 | 11.4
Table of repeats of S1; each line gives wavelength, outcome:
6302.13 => 13.25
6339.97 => 11.81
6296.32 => 12.38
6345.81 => 11.41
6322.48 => 11.67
